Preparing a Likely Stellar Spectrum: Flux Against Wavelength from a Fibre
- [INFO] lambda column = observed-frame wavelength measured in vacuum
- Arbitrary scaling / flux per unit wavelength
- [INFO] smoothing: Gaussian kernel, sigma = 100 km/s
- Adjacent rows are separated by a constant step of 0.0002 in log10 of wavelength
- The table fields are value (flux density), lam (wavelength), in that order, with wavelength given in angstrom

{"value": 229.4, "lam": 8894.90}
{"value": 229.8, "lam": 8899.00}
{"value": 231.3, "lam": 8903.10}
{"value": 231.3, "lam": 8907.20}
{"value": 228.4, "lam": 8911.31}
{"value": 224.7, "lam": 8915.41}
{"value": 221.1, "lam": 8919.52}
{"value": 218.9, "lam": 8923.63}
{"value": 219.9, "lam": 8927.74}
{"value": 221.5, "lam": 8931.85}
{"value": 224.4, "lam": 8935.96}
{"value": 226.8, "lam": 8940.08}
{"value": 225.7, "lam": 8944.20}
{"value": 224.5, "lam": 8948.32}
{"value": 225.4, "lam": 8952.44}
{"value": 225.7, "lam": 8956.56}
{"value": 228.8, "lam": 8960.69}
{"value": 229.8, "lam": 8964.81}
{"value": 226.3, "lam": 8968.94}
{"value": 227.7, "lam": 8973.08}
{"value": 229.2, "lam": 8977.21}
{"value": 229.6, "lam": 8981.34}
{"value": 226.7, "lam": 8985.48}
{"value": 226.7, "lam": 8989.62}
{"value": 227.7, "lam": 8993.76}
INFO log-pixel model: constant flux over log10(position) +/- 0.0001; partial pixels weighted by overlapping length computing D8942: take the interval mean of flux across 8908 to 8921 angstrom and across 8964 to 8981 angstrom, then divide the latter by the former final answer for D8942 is 1.01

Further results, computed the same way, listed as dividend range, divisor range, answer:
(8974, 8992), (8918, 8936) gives 1.03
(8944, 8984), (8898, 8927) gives 1.01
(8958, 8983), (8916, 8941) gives 1.03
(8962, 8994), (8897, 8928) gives 1.01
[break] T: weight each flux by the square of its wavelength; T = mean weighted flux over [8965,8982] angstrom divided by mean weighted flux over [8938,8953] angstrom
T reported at 1.02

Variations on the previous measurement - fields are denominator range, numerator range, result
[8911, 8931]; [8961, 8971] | 1.04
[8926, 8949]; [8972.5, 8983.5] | 1.03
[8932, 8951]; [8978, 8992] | 1.02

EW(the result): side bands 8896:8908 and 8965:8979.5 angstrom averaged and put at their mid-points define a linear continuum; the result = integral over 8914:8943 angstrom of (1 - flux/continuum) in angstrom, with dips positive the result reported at 0.9 angstrom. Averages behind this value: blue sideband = 231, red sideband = 228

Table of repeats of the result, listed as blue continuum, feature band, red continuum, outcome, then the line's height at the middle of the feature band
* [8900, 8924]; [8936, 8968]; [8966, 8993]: 0.1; 227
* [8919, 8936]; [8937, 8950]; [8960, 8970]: -0.1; 224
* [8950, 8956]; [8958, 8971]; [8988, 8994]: -0.1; 226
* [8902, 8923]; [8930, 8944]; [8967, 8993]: 0.2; 227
